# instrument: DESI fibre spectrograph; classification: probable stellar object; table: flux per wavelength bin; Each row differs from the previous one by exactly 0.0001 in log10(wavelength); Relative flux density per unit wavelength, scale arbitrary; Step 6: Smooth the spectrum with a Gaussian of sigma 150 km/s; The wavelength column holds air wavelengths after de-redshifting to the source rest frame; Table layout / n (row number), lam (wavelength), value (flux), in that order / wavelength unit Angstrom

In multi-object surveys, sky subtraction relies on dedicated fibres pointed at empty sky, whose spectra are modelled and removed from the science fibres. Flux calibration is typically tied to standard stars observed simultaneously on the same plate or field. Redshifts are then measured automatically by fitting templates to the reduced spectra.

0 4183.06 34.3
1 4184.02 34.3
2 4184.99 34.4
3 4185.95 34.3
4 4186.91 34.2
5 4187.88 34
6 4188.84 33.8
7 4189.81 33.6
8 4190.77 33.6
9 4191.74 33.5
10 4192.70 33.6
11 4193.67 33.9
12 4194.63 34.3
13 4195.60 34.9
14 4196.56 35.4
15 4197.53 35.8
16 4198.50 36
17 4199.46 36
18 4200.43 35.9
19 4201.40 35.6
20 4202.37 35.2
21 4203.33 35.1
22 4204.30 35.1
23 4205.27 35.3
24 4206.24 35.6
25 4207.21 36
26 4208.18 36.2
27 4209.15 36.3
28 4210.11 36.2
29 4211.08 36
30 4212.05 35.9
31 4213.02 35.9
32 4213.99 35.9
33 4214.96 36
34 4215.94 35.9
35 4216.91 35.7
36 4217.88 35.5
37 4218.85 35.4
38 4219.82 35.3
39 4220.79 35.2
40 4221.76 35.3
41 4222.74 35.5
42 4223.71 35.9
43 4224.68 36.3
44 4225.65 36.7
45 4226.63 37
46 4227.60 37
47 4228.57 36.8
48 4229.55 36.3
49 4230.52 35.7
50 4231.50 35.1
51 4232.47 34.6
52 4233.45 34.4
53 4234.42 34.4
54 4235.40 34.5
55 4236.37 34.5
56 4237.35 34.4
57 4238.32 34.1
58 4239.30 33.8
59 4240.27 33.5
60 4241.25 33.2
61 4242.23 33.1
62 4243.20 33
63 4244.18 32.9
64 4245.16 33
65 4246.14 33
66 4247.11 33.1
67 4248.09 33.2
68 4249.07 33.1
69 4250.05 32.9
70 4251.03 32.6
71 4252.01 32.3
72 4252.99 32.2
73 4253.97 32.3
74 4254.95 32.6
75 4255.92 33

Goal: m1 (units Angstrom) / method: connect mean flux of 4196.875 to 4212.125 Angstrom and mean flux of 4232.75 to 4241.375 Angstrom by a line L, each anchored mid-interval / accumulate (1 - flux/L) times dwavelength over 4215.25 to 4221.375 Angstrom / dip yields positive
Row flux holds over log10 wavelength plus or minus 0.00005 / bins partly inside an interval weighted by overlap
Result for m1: -0.1 Angstrom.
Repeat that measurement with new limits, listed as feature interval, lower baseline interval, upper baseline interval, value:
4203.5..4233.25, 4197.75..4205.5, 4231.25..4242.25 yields -0.8 Angstrom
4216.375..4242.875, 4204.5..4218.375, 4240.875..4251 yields -0.6 Angstrom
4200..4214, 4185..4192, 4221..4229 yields -0.3 Angstrom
